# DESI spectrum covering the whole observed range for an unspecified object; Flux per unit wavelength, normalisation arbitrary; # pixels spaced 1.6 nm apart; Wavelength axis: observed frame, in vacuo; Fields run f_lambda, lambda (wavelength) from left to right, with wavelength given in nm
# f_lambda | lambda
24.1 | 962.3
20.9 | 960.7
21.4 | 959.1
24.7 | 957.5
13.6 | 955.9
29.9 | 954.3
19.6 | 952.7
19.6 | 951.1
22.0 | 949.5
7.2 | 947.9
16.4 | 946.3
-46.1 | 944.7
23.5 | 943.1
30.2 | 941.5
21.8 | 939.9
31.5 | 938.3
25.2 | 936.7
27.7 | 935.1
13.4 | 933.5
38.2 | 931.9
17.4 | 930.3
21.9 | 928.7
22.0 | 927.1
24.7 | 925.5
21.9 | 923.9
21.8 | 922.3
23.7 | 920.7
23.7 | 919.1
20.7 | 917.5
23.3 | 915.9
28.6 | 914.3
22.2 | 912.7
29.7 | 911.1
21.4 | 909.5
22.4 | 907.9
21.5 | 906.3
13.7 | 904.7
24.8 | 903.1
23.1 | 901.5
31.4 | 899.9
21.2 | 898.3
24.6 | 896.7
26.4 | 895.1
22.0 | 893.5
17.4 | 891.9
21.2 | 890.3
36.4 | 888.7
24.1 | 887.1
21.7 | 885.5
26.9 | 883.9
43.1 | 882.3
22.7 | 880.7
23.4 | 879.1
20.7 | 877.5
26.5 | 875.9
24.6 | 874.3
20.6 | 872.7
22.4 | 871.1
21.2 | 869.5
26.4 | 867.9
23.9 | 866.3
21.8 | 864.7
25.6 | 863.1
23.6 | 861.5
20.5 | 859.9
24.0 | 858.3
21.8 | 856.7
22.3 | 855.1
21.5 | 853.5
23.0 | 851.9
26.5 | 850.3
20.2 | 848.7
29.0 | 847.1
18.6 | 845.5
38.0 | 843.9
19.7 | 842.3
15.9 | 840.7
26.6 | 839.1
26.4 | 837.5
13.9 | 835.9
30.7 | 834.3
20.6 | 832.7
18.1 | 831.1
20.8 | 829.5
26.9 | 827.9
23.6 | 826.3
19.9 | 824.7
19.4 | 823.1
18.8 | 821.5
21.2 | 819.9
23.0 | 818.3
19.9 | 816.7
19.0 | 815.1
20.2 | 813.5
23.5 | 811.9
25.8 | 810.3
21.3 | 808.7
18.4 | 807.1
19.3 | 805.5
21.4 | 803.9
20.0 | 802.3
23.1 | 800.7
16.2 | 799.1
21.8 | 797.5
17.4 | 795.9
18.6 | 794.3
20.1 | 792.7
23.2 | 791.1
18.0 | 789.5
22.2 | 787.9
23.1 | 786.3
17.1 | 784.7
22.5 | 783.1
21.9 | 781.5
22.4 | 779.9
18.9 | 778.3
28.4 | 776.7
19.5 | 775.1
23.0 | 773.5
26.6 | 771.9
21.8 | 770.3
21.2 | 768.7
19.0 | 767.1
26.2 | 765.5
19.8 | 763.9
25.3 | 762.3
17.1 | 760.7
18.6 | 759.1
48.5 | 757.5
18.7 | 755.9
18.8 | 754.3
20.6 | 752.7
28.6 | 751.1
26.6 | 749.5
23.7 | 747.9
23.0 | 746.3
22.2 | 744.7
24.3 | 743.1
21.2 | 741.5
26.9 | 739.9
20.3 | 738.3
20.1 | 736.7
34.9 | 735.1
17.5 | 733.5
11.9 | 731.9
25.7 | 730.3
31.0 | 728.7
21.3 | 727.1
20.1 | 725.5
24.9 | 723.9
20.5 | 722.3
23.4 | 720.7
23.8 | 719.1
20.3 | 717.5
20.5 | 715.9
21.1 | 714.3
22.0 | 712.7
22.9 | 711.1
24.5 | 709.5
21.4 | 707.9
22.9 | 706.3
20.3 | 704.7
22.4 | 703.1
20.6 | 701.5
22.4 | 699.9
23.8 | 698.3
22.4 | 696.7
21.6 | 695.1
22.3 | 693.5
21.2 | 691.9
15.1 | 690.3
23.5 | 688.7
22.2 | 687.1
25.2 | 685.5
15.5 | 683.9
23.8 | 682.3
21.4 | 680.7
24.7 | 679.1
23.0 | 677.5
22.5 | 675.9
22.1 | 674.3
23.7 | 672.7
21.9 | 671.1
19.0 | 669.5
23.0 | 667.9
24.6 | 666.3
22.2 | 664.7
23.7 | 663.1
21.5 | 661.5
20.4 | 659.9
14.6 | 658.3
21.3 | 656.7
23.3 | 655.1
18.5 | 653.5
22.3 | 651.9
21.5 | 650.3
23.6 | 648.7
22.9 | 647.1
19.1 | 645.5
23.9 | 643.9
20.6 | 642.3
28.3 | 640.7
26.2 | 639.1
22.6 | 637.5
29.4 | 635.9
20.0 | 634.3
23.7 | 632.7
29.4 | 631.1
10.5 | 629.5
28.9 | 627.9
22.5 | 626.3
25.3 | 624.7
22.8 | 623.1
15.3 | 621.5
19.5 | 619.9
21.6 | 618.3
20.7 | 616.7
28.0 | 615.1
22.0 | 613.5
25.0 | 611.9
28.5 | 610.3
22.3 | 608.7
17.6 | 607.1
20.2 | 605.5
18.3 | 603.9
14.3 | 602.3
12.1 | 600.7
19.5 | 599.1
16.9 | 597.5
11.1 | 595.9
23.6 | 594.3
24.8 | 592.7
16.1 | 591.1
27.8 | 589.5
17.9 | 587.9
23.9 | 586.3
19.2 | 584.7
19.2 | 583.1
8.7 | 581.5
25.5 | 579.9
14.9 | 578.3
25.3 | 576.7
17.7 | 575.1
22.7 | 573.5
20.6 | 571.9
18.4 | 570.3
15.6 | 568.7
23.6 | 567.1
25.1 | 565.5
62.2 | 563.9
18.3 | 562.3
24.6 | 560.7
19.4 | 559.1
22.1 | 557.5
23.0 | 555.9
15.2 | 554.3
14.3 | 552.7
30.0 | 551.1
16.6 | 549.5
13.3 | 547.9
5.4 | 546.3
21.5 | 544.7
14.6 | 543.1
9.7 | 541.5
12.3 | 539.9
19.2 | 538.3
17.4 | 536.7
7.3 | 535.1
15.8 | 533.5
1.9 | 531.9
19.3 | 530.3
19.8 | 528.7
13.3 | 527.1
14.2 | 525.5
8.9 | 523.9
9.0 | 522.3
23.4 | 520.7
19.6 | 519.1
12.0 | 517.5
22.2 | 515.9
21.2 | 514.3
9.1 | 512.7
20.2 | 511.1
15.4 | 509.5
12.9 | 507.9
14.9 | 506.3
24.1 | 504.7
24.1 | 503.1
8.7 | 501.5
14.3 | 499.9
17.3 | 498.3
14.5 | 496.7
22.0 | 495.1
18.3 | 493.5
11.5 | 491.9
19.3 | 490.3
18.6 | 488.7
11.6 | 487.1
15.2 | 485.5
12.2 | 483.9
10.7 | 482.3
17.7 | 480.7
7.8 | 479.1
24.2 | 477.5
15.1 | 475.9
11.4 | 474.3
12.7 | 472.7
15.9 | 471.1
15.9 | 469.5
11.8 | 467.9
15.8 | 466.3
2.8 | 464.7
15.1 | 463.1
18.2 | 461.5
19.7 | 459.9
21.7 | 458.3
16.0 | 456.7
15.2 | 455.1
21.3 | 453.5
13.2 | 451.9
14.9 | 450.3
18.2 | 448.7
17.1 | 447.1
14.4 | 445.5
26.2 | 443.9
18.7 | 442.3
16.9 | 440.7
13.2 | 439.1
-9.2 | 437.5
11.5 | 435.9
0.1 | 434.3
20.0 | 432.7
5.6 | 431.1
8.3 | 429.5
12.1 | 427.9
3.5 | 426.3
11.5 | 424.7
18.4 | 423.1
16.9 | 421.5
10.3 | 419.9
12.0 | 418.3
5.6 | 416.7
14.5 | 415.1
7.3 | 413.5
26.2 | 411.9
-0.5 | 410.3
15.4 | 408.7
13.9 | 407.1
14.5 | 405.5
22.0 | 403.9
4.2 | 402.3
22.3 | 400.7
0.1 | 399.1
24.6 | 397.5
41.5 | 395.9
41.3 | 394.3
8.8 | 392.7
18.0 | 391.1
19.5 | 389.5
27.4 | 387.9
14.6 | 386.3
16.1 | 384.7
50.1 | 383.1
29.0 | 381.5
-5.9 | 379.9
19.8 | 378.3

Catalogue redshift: 0.51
